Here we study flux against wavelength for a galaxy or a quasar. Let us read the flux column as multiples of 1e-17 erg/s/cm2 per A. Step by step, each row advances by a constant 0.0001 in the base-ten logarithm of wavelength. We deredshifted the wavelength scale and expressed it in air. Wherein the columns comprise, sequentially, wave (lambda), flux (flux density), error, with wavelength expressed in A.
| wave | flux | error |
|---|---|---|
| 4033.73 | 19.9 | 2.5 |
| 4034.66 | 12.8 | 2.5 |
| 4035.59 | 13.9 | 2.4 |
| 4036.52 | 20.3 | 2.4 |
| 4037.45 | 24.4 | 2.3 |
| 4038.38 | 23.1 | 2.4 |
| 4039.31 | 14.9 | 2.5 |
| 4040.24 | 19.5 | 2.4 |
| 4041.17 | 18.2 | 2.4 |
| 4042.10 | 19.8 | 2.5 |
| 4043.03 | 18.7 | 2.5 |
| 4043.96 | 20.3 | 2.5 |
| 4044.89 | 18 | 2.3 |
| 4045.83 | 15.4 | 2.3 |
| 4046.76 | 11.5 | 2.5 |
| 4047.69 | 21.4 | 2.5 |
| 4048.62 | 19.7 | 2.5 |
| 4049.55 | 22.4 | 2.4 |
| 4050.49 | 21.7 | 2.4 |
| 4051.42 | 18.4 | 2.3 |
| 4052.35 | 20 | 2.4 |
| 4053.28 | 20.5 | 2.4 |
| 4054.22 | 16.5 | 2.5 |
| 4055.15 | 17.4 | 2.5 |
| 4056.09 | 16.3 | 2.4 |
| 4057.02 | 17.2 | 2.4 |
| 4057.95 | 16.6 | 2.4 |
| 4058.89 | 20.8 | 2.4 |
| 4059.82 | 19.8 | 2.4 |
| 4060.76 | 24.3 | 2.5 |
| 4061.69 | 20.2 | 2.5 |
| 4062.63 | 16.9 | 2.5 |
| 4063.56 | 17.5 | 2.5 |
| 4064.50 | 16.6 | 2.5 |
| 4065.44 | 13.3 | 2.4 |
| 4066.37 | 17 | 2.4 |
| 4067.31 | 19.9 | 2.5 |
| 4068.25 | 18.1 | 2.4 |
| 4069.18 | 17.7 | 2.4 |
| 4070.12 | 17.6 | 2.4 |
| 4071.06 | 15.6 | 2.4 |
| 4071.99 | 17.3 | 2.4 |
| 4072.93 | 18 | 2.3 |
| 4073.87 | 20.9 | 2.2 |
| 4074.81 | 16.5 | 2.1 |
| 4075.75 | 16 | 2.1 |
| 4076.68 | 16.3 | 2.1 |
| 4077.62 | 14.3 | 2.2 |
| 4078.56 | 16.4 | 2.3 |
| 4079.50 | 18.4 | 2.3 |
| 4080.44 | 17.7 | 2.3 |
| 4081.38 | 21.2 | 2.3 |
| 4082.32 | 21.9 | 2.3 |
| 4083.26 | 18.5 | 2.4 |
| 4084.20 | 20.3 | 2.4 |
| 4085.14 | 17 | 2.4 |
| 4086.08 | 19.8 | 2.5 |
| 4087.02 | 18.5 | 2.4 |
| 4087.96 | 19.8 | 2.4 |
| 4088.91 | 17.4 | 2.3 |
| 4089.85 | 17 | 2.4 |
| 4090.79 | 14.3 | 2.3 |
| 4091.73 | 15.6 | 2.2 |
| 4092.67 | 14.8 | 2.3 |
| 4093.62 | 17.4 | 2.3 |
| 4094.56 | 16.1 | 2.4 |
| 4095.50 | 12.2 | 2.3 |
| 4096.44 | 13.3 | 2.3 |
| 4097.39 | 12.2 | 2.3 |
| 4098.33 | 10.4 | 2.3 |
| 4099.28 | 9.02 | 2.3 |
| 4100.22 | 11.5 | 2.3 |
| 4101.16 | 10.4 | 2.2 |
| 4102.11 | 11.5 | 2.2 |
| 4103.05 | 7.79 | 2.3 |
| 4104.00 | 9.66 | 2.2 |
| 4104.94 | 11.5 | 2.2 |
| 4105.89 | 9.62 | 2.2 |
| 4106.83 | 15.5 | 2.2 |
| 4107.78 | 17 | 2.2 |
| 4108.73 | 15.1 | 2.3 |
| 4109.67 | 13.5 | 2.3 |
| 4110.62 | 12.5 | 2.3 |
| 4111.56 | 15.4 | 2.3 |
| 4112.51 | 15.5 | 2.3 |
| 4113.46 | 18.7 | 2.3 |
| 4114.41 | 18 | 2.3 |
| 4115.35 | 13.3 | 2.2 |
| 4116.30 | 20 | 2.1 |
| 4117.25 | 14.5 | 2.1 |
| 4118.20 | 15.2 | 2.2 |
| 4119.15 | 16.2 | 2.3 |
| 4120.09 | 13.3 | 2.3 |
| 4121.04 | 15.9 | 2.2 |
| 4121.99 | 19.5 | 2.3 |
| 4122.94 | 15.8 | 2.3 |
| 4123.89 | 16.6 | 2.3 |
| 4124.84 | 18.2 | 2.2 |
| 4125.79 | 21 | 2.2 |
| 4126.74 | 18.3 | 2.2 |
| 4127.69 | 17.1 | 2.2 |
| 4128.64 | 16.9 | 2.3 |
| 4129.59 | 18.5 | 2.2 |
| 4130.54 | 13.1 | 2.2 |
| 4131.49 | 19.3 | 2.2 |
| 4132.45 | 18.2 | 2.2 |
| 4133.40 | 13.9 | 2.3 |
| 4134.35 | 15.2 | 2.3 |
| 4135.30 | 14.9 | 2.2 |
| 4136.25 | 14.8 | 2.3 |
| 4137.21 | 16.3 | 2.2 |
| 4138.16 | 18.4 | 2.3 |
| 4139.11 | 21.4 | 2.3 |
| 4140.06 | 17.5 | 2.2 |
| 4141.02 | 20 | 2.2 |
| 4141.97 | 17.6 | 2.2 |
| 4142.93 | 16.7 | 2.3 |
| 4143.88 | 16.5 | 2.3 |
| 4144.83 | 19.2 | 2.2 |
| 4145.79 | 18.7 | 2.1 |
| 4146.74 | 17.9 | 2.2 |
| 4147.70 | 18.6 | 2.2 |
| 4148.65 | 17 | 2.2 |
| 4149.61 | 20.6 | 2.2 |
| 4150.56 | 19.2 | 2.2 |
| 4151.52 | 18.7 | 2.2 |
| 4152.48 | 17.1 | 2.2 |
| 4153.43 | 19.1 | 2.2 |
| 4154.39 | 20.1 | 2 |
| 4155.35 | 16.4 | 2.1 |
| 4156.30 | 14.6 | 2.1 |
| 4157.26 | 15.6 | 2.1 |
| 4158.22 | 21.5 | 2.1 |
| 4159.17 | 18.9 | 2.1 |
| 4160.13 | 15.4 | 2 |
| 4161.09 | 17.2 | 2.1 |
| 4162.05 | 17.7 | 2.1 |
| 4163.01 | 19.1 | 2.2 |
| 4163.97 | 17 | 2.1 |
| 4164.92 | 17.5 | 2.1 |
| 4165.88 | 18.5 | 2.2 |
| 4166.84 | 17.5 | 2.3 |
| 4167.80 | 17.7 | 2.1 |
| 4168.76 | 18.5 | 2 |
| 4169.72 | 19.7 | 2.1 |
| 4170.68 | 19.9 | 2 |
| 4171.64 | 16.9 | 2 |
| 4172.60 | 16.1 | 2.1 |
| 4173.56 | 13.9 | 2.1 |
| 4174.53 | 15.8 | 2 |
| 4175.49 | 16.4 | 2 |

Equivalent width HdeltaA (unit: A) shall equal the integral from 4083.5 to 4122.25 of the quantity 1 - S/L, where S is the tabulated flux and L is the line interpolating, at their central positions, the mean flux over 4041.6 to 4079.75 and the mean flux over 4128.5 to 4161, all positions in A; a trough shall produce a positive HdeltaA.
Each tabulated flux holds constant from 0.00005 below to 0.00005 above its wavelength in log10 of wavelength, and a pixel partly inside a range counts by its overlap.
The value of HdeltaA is 6.6 A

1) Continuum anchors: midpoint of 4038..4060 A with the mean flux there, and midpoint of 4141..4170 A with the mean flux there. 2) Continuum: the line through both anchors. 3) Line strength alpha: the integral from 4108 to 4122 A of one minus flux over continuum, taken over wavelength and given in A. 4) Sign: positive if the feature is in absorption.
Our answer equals 2.0 A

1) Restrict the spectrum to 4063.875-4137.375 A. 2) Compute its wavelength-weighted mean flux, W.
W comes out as 15.9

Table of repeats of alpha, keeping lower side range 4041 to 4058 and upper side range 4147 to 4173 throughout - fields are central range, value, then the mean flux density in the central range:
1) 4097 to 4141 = 7.11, 15.2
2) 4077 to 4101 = 2.87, 16.1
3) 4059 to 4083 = 0.47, 18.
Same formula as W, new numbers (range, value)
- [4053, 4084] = 18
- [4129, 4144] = 17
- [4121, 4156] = 17.7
